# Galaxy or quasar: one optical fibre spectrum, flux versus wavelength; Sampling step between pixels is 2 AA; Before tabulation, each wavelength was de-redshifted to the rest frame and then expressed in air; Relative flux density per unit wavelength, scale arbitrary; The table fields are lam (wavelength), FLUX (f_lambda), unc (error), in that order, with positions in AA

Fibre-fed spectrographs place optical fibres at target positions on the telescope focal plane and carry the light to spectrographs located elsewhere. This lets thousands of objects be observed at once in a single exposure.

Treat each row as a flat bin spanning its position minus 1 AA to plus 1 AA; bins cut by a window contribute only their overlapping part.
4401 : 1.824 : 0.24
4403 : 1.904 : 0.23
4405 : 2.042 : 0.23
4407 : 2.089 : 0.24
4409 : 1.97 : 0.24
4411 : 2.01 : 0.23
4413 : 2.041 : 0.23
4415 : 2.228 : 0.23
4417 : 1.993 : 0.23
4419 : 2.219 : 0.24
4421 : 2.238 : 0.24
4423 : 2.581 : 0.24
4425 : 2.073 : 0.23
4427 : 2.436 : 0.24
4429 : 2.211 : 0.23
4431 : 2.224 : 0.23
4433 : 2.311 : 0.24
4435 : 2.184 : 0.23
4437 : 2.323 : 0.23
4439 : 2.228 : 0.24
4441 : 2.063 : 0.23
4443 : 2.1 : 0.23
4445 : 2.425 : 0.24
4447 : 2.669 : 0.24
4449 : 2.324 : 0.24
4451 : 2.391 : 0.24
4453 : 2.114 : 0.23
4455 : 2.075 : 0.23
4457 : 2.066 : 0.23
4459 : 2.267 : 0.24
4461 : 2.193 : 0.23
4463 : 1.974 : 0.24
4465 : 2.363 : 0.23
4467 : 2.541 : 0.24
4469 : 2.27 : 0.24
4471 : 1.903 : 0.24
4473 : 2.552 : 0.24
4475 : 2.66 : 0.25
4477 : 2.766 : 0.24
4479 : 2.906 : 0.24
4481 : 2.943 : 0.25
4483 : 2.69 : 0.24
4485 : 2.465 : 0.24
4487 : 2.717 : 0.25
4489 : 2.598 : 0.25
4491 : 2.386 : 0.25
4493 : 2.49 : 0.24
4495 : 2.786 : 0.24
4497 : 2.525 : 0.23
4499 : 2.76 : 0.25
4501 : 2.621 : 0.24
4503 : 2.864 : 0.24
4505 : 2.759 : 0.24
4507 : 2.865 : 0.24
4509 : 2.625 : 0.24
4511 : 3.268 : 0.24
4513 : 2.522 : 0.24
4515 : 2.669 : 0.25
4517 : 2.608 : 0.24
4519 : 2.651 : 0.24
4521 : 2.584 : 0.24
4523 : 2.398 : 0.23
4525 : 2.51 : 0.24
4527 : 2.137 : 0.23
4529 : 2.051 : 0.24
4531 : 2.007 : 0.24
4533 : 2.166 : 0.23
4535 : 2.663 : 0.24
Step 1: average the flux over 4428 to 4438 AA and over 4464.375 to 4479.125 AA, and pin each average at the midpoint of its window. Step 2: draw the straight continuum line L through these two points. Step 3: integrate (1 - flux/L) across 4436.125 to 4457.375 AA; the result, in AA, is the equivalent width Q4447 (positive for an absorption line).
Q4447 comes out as 0.7 AA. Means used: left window 2.25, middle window 2.26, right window 2.47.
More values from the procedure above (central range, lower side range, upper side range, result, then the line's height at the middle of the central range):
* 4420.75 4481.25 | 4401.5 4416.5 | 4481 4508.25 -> 0.3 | 2.34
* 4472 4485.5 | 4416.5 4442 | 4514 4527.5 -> -1.8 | 2.39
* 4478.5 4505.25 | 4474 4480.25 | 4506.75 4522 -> 0.8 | 2.76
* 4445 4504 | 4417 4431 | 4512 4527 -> -1.6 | 2.41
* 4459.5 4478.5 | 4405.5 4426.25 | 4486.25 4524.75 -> 0.7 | 2.45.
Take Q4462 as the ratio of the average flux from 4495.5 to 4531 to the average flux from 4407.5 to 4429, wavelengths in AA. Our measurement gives 1.19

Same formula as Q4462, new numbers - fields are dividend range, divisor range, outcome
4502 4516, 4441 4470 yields 1.24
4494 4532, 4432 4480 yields 1.12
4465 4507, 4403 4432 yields 1.21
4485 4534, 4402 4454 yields 1.16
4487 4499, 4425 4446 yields 1.15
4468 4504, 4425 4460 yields 1.16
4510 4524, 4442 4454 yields 1.14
